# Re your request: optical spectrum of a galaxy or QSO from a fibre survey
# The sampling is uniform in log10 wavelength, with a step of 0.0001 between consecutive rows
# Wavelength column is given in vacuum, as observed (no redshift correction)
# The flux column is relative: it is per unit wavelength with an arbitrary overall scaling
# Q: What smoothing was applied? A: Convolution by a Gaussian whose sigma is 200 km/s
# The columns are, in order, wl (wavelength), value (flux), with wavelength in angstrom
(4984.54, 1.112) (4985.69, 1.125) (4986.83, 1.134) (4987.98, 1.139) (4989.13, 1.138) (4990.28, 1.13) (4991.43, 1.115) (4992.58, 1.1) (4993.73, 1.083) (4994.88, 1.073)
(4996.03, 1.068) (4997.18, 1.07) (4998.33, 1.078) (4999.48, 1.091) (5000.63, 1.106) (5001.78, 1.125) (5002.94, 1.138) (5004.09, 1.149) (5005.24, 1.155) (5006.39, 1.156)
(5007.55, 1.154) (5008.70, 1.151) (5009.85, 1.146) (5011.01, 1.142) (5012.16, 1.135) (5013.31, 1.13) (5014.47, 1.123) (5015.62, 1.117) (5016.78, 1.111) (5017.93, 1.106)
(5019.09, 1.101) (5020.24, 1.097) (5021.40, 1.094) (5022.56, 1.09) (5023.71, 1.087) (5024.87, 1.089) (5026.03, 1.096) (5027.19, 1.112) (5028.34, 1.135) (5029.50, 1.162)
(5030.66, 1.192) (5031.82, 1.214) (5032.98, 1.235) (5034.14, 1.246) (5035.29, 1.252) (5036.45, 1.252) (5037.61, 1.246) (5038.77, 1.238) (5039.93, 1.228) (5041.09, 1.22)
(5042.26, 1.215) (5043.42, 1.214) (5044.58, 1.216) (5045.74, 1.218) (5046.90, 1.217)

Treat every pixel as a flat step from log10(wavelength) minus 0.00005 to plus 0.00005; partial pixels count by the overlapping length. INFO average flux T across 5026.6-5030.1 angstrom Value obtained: 1.14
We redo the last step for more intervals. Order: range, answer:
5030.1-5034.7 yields 1.22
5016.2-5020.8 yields 1.1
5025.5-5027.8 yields 1.11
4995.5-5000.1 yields 1.08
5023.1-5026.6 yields 1.09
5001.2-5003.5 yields 1.13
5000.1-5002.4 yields 1.11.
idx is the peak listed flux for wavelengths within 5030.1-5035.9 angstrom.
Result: 1.252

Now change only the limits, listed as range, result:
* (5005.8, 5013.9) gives 1.156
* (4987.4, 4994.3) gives 1.139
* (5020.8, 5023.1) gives 1.094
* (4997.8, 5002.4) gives 1.125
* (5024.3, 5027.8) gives 1.112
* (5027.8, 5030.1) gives 1.162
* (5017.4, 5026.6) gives 1.106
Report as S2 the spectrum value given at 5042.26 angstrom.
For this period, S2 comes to 1.215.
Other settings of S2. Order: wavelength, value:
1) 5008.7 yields 1.151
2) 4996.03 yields 1.068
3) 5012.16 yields 1.135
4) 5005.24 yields 1.155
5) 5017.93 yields 1.106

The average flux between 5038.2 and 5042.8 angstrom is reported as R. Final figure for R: 1.22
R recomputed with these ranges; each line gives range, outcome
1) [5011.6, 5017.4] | 1.12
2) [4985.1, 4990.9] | 1.13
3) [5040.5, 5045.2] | 1.22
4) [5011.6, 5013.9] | 1.13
